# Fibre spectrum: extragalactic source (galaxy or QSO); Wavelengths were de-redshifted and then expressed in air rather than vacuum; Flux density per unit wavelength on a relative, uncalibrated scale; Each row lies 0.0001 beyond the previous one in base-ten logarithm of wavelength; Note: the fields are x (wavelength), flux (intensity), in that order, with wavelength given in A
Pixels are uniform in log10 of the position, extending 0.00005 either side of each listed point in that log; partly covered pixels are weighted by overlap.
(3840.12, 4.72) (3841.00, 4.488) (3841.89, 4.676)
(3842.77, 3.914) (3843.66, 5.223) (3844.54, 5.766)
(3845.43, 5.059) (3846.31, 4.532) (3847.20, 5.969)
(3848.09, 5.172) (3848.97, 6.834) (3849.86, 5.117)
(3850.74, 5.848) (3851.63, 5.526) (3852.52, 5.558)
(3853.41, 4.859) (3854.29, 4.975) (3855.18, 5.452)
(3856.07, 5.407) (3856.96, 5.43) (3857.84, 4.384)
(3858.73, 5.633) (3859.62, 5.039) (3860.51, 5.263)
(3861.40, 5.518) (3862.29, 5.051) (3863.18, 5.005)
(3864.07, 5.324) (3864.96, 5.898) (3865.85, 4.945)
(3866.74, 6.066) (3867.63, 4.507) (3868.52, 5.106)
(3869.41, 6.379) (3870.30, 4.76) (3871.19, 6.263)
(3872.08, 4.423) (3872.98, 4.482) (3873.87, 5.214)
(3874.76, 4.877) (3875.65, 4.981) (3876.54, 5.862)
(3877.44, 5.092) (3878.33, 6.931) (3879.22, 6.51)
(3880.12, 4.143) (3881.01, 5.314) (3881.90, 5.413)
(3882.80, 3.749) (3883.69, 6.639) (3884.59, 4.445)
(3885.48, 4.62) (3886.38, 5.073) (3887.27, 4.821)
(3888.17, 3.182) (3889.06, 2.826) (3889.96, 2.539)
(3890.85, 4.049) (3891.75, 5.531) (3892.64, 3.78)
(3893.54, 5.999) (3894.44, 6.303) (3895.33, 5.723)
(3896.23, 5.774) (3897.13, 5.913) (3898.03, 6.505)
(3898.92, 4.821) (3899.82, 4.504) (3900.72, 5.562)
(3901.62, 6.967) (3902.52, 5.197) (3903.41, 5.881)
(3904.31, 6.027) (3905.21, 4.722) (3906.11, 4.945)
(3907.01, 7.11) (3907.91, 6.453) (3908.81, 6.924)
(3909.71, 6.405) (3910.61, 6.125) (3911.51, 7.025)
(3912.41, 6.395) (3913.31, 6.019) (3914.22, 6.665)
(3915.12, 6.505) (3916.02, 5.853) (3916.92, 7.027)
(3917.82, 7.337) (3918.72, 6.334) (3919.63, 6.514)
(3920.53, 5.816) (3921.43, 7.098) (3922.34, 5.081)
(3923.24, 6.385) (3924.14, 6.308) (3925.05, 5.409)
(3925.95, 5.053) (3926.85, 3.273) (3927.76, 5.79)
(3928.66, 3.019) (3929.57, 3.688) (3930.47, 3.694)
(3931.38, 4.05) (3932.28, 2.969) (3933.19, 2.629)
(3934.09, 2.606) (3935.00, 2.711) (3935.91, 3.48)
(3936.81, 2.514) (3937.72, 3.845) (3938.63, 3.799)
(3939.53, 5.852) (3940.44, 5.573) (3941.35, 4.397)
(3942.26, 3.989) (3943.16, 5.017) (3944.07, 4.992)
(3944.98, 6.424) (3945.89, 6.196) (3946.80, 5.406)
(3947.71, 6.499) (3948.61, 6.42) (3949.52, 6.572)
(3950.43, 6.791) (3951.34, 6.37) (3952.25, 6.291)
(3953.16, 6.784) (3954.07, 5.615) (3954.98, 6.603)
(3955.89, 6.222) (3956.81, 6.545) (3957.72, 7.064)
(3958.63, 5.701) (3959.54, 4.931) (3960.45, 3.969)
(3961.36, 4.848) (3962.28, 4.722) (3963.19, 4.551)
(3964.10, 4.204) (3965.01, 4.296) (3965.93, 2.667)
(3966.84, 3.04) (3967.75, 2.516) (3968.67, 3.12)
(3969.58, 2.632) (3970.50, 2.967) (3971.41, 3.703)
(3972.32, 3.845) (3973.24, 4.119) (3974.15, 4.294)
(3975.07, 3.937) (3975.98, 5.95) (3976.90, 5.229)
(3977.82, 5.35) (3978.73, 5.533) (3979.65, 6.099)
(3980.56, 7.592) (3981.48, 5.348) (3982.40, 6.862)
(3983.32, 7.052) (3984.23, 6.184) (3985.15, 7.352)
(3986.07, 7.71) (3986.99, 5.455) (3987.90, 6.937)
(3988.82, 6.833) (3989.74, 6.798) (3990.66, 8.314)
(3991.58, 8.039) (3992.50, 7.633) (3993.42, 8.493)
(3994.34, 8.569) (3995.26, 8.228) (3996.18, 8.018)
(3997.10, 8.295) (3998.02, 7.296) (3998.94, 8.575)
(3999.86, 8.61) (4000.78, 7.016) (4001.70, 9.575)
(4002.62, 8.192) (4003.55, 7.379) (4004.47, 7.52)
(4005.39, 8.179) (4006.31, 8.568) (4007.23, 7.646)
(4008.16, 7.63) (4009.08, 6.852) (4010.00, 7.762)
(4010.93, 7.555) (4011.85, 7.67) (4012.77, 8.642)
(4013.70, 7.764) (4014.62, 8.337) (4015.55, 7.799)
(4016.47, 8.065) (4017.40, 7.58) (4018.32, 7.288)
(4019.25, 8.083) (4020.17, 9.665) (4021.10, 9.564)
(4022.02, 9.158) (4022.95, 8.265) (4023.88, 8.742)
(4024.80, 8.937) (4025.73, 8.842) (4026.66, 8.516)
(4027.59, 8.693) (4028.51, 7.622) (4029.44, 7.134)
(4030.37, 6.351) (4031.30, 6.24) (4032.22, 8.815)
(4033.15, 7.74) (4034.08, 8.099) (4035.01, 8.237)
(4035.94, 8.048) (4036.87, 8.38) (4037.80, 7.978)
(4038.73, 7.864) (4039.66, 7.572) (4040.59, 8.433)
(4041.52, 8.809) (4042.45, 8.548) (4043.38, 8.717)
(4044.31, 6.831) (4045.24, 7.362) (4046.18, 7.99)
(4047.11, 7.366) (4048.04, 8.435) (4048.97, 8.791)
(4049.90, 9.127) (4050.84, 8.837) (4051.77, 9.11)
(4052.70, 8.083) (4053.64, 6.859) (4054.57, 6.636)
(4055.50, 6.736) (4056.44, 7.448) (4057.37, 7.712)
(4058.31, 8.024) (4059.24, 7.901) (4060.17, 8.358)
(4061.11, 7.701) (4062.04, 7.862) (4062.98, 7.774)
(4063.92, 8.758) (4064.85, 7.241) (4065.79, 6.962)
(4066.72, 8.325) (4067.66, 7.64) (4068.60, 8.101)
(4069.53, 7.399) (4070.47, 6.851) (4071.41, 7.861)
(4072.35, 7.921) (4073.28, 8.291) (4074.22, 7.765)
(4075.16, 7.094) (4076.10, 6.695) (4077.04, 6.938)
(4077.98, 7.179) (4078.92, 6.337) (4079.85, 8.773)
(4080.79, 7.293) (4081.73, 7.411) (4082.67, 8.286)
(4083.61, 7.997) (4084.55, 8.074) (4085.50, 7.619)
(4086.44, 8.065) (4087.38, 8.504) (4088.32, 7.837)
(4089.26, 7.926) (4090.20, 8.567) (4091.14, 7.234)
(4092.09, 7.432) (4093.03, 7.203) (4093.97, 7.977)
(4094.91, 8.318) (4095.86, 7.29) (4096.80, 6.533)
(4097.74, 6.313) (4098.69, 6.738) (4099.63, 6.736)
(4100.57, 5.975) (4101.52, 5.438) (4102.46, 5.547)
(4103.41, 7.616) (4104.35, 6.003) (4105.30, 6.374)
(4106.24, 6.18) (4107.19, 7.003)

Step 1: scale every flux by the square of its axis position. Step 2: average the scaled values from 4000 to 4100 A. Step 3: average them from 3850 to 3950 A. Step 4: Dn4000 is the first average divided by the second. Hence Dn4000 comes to 1.61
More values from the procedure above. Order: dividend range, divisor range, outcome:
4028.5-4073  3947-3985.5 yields 1.56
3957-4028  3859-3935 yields 1.34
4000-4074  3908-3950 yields 1.60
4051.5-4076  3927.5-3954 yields 1.71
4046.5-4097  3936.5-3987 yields 1.57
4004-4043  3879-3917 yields 1.57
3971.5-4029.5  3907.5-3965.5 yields 1.43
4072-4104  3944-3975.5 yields 1.57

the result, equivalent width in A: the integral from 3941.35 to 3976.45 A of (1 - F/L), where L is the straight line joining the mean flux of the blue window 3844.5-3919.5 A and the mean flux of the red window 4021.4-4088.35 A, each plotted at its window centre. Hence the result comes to 8.24 A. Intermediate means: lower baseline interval 5.46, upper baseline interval 7.89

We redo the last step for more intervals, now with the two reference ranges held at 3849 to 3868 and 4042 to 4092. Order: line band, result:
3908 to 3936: 3.3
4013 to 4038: -2.9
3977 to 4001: -1.2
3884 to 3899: 2.3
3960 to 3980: 7.5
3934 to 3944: 3.5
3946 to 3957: 0.1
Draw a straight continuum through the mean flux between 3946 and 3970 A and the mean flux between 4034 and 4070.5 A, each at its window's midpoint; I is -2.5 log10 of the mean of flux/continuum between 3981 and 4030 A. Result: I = -0.20 mag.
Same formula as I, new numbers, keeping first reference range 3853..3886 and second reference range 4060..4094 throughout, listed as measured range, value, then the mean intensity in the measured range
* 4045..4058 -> -0.071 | 7.9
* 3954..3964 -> 0.152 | 5.47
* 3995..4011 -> -0.165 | 7.94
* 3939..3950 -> 0.098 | 5.6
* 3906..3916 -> -0.126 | 6.44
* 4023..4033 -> -0.126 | 7.99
